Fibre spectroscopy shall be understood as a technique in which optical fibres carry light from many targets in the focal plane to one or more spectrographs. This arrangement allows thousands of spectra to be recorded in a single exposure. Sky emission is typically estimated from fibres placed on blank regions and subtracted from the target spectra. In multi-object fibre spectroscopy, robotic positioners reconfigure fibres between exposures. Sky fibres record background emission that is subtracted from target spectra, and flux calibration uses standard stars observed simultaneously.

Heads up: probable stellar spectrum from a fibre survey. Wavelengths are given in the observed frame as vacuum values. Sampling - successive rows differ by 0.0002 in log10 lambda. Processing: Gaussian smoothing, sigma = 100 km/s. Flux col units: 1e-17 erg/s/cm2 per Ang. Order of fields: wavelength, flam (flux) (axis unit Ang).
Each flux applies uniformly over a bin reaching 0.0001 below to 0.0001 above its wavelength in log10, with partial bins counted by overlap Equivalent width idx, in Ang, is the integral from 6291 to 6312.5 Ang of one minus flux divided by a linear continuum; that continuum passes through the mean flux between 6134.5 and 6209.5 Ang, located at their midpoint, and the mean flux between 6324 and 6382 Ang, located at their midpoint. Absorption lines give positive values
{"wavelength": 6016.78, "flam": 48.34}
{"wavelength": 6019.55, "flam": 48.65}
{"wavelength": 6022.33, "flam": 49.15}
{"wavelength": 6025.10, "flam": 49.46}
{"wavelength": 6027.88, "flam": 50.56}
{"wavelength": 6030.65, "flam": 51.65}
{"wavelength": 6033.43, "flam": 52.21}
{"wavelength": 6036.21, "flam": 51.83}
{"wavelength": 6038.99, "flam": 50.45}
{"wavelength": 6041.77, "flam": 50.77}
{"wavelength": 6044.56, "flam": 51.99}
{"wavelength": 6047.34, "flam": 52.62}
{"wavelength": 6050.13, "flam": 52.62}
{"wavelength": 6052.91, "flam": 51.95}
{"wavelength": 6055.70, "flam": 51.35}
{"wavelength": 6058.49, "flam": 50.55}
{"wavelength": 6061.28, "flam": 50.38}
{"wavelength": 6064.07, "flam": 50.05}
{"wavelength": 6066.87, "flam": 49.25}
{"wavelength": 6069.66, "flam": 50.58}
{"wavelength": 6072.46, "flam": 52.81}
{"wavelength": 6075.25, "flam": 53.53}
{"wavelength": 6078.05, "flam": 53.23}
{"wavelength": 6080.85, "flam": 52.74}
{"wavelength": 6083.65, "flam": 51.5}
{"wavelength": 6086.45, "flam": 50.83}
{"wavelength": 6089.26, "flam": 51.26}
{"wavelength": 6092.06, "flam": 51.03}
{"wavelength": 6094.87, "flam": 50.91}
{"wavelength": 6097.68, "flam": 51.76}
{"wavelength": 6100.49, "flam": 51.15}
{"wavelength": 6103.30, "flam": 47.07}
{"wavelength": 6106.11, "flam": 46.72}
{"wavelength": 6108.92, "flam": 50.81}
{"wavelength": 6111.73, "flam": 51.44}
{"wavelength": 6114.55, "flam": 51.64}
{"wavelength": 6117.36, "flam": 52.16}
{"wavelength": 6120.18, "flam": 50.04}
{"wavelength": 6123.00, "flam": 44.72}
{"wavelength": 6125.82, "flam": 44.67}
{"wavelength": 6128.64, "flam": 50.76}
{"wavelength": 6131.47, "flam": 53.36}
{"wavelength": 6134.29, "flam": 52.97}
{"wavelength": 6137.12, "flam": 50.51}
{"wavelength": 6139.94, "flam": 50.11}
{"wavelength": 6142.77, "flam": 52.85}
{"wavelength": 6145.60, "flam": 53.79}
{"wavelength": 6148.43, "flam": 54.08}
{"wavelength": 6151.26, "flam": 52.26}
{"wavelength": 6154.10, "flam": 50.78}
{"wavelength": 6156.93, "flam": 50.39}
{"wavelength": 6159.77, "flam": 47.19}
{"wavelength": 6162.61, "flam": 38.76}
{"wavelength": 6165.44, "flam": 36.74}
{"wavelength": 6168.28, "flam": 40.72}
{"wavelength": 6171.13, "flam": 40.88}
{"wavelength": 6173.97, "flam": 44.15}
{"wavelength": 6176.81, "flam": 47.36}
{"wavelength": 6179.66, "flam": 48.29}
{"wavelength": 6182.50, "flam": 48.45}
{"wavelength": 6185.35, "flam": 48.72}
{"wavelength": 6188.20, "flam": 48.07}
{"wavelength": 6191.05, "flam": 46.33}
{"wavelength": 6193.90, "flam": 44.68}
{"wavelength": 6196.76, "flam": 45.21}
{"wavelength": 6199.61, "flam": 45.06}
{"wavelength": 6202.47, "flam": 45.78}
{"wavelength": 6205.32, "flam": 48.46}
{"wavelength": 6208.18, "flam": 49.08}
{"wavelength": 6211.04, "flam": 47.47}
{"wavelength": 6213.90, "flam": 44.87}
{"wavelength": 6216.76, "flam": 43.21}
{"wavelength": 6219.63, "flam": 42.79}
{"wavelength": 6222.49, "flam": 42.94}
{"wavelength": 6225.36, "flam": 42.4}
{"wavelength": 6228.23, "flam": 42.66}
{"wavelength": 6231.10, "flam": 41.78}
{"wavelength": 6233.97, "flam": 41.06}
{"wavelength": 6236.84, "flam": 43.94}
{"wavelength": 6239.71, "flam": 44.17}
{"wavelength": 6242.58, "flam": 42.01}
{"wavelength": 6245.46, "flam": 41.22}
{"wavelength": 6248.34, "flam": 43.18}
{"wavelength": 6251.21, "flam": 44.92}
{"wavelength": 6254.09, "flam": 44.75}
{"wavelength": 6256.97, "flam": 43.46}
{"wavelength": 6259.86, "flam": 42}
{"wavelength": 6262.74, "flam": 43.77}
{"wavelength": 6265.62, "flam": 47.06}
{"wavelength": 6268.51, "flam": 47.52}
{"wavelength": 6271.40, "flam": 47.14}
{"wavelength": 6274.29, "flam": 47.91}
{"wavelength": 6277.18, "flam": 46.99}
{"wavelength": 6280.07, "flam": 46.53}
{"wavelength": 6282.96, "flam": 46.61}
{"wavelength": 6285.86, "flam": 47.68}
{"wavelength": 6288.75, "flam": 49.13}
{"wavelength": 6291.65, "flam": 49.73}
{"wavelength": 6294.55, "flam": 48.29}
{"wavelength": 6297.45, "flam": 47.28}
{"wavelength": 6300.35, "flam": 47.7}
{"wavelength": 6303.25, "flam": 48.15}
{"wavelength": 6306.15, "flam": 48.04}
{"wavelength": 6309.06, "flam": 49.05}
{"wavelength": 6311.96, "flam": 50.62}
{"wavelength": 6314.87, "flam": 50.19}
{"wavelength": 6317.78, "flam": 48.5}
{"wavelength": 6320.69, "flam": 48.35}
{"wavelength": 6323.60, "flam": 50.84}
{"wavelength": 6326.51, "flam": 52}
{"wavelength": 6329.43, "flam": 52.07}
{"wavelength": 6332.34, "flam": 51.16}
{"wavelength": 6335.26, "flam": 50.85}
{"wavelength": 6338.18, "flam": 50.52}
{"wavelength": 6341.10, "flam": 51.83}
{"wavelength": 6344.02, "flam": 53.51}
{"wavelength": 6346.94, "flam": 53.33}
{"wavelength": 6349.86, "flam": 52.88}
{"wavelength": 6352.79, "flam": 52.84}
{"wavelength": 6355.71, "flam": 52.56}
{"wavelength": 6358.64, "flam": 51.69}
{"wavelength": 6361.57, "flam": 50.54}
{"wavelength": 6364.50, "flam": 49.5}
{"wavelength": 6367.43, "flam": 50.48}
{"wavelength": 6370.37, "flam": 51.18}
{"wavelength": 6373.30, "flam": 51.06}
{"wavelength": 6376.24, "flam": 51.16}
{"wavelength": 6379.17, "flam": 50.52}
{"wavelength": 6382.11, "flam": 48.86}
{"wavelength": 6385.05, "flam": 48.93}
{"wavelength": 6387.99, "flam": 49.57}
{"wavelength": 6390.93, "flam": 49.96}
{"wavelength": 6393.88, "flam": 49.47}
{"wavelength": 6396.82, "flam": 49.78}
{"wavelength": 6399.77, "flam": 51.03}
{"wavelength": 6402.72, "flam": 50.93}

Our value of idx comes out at 0.78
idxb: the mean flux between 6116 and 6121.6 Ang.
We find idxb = 51.1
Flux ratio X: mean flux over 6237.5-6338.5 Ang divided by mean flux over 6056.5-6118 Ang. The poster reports 0.93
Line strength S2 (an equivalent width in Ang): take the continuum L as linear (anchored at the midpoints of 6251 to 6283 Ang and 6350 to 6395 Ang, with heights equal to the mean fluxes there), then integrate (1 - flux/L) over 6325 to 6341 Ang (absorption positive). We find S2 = -0.84 Ang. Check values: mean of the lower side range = 45.7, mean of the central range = 51.4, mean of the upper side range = 50.6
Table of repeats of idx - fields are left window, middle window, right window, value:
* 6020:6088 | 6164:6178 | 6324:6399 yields 2.6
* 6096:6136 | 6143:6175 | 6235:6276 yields 1.1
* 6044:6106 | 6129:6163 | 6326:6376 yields 0.2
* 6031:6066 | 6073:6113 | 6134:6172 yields -0.9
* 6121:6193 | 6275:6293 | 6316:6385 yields 0.8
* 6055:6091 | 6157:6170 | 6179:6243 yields 1.5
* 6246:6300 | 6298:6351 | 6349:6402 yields -2.2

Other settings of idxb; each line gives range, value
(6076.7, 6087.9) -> 52.1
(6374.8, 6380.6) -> 50.9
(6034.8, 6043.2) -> 51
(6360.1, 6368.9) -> 50.2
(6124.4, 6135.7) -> 50.4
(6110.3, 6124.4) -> 50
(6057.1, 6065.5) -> 50.3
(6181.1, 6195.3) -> 47.2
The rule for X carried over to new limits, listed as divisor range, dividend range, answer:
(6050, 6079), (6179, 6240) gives 0.88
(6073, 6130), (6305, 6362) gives 1.01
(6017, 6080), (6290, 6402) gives 0.99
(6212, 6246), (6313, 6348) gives 1.19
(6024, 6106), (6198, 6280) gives 0.87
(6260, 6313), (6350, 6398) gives 1.06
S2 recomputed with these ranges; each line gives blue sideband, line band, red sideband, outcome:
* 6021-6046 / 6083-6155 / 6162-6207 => -4.8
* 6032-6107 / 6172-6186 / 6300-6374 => 1.1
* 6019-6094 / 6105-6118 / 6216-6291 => -0.3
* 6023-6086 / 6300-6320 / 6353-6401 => 0.7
